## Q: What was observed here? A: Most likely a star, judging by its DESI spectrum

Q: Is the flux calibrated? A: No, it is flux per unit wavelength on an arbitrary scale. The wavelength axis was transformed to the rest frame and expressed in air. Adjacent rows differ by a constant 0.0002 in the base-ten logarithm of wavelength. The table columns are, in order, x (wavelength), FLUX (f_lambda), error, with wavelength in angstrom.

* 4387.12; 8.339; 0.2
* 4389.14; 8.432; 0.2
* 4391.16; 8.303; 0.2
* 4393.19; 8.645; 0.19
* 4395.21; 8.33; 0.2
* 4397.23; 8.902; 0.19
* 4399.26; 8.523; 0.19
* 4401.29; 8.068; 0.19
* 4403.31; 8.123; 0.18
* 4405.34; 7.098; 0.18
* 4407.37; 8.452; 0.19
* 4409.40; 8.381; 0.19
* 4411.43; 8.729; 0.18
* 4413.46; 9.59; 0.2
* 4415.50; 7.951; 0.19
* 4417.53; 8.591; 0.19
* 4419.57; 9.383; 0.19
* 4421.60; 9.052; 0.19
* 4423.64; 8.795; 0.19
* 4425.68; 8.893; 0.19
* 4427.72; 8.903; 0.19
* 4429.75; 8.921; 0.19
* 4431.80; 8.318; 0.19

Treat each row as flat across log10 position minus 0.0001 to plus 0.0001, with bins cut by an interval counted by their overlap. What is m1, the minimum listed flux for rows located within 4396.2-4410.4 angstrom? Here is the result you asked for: 7.098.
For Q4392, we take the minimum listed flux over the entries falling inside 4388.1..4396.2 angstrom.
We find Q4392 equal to 8.303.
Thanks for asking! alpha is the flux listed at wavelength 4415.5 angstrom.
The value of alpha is 7.951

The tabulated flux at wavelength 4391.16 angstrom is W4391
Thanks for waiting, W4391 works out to 8.303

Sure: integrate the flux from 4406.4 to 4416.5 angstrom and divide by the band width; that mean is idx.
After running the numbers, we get 8.62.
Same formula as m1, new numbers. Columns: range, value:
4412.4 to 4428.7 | 7.951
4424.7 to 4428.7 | 8.893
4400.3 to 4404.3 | 8.068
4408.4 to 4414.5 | 8.381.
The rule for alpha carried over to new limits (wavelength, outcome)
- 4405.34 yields 7.098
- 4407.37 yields 8.452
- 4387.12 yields 8.339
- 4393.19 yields 8.645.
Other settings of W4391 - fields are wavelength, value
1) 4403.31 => 8.123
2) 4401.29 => 8.068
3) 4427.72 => 8.903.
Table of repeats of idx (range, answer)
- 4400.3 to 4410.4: 8.03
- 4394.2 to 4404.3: 8.39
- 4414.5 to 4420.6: 8.65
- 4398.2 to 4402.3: 8.29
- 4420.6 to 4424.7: 8.91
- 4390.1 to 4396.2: 8.42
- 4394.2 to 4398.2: 8.63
